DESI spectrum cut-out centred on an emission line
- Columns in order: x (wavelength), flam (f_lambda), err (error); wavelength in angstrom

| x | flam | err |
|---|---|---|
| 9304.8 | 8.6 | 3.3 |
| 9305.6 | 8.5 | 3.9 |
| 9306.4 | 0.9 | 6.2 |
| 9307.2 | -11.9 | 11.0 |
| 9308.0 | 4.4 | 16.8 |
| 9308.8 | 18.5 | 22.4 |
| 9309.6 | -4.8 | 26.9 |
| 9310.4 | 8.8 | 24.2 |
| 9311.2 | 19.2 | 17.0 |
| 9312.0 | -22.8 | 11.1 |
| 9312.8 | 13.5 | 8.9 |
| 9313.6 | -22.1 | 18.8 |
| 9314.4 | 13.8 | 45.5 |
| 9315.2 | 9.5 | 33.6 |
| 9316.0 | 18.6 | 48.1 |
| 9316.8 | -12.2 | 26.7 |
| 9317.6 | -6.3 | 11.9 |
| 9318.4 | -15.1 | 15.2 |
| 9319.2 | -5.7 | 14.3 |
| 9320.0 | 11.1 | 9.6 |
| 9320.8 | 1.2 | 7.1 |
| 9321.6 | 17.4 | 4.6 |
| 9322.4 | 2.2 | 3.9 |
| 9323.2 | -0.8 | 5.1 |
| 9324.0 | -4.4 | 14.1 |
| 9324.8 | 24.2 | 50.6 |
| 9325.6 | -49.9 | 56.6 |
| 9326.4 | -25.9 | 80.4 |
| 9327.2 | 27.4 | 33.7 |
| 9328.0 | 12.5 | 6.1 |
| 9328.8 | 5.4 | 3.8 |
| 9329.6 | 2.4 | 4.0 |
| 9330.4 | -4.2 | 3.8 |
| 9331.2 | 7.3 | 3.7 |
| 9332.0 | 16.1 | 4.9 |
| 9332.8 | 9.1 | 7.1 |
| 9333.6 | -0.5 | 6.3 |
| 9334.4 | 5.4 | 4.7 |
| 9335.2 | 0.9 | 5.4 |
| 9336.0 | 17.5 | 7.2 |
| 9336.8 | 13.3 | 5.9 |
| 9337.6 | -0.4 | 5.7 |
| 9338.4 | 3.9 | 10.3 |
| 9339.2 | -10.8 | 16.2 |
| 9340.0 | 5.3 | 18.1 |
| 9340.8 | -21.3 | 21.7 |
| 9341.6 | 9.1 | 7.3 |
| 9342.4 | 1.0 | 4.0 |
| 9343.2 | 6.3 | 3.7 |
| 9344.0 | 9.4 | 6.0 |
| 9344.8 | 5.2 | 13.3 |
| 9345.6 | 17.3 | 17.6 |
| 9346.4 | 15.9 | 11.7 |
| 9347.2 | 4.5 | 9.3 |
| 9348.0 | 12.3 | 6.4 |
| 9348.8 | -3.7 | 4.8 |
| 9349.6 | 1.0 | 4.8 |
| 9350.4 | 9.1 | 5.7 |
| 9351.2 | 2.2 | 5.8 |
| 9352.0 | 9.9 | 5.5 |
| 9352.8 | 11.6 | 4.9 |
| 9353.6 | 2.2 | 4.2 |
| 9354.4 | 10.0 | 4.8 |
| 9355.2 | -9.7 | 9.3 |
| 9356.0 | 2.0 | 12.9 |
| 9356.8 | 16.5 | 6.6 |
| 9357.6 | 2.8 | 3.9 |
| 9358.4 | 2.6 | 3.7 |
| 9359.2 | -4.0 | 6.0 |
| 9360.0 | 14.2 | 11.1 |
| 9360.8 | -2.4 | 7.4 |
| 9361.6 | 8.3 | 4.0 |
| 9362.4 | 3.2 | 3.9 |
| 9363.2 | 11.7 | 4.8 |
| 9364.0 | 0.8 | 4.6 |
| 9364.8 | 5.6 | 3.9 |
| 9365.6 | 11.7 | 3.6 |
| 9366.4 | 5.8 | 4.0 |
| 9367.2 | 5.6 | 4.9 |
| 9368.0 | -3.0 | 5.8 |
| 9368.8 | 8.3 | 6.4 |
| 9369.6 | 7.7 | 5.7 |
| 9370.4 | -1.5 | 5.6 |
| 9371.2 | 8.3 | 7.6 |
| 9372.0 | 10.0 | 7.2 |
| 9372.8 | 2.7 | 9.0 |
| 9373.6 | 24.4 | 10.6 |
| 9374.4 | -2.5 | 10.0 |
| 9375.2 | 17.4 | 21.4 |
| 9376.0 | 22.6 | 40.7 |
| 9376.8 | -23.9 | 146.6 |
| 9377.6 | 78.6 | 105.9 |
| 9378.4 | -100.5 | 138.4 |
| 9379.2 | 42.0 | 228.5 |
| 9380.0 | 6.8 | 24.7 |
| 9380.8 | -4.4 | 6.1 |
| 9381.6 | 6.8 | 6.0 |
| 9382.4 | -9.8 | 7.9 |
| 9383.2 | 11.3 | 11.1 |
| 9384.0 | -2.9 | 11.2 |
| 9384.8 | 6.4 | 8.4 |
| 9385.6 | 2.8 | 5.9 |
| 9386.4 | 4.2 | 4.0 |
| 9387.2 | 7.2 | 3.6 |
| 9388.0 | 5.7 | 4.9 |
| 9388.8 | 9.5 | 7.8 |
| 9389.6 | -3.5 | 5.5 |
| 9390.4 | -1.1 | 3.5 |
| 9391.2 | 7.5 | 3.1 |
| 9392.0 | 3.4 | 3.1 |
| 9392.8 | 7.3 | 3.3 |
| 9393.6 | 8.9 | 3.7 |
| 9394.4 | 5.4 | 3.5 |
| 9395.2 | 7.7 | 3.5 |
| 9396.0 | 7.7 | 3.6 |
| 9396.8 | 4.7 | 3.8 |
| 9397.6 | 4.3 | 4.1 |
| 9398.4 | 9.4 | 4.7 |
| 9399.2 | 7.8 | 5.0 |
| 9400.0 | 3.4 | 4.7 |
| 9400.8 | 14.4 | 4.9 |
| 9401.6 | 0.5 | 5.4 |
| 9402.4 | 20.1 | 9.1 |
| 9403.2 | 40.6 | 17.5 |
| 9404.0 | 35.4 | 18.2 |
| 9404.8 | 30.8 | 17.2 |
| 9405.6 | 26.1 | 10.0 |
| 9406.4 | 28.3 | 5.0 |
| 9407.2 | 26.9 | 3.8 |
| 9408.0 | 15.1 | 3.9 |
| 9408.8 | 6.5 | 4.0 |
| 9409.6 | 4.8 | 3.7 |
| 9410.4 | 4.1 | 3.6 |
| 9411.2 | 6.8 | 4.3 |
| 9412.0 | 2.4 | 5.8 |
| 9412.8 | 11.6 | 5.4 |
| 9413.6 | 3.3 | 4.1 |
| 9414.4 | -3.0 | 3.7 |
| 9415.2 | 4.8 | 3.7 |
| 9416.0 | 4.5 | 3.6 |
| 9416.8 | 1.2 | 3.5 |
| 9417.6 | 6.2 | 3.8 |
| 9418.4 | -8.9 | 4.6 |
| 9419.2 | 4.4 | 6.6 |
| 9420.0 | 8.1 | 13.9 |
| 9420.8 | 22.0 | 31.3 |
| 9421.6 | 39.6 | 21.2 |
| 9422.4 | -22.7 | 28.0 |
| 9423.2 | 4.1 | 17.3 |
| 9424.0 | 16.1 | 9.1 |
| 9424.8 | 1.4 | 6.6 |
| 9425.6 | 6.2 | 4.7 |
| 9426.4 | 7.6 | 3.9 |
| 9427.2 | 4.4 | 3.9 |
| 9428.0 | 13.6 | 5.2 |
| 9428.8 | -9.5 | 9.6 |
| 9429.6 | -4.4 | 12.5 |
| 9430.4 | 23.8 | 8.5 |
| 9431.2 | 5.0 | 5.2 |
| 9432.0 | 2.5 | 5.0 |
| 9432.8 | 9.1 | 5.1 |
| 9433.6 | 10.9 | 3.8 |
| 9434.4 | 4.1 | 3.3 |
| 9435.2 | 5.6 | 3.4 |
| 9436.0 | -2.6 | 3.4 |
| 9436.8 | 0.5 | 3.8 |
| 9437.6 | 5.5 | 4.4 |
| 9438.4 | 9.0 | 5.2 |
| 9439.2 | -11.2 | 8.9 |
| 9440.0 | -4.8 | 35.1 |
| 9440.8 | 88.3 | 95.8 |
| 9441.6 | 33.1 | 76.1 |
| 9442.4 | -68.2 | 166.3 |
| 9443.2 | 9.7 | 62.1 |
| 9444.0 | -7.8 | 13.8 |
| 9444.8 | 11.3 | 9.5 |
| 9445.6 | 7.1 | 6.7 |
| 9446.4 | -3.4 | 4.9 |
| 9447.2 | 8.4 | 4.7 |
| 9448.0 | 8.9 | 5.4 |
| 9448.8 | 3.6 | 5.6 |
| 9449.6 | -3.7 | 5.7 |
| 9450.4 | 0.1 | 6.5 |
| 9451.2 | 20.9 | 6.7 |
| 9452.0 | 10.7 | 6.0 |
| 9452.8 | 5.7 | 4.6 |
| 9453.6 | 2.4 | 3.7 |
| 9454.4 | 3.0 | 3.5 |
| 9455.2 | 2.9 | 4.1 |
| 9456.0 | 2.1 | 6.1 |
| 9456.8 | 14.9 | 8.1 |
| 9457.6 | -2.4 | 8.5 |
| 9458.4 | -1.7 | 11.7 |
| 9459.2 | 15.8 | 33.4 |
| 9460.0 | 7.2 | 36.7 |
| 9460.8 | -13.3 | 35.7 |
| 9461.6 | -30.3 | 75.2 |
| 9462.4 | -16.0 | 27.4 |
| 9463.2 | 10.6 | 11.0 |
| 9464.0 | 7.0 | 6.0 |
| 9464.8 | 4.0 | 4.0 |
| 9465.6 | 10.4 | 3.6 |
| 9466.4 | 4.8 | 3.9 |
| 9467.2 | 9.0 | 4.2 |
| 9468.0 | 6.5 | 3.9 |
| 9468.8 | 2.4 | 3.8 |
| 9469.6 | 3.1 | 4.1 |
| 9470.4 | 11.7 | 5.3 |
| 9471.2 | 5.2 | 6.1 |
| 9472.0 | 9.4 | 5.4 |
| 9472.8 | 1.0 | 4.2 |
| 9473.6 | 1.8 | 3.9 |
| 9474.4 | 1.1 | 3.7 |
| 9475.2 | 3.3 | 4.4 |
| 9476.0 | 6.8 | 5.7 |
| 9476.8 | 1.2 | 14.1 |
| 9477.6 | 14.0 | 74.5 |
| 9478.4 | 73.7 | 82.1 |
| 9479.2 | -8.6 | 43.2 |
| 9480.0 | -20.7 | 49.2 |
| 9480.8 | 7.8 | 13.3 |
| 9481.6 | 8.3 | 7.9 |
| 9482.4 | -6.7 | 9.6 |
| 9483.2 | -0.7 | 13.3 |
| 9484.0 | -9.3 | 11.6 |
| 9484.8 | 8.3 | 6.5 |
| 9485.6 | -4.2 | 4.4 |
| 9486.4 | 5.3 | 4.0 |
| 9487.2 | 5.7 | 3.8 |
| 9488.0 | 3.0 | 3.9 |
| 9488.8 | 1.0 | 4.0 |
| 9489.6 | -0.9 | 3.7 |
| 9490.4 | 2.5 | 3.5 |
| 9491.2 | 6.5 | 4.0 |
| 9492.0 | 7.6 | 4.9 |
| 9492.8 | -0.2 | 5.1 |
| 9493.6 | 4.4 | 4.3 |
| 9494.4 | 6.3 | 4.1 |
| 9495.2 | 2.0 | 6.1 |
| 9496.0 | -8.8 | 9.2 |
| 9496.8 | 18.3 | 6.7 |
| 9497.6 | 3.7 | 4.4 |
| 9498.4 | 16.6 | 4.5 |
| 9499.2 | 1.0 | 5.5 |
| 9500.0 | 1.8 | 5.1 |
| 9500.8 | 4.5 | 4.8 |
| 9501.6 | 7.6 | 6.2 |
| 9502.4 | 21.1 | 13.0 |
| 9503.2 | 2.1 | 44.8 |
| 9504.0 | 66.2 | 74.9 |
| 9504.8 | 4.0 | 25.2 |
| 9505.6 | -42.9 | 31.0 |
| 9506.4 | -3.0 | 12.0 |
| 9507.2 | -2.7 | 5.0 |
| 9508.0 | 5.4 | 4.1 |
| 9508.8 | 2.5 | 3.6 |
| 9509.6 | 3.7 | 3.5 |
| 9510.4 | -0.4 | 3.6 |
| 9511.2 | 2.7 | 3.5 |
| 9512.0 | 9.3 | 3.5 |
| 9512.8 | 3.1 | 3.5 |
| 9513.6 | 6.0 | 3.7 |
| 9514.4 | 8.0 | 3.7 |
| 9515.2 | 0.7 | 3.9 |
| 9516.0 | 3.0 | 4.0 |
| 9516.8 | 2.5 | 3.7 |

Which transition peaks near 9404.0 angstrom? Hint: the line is H-beta 4861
